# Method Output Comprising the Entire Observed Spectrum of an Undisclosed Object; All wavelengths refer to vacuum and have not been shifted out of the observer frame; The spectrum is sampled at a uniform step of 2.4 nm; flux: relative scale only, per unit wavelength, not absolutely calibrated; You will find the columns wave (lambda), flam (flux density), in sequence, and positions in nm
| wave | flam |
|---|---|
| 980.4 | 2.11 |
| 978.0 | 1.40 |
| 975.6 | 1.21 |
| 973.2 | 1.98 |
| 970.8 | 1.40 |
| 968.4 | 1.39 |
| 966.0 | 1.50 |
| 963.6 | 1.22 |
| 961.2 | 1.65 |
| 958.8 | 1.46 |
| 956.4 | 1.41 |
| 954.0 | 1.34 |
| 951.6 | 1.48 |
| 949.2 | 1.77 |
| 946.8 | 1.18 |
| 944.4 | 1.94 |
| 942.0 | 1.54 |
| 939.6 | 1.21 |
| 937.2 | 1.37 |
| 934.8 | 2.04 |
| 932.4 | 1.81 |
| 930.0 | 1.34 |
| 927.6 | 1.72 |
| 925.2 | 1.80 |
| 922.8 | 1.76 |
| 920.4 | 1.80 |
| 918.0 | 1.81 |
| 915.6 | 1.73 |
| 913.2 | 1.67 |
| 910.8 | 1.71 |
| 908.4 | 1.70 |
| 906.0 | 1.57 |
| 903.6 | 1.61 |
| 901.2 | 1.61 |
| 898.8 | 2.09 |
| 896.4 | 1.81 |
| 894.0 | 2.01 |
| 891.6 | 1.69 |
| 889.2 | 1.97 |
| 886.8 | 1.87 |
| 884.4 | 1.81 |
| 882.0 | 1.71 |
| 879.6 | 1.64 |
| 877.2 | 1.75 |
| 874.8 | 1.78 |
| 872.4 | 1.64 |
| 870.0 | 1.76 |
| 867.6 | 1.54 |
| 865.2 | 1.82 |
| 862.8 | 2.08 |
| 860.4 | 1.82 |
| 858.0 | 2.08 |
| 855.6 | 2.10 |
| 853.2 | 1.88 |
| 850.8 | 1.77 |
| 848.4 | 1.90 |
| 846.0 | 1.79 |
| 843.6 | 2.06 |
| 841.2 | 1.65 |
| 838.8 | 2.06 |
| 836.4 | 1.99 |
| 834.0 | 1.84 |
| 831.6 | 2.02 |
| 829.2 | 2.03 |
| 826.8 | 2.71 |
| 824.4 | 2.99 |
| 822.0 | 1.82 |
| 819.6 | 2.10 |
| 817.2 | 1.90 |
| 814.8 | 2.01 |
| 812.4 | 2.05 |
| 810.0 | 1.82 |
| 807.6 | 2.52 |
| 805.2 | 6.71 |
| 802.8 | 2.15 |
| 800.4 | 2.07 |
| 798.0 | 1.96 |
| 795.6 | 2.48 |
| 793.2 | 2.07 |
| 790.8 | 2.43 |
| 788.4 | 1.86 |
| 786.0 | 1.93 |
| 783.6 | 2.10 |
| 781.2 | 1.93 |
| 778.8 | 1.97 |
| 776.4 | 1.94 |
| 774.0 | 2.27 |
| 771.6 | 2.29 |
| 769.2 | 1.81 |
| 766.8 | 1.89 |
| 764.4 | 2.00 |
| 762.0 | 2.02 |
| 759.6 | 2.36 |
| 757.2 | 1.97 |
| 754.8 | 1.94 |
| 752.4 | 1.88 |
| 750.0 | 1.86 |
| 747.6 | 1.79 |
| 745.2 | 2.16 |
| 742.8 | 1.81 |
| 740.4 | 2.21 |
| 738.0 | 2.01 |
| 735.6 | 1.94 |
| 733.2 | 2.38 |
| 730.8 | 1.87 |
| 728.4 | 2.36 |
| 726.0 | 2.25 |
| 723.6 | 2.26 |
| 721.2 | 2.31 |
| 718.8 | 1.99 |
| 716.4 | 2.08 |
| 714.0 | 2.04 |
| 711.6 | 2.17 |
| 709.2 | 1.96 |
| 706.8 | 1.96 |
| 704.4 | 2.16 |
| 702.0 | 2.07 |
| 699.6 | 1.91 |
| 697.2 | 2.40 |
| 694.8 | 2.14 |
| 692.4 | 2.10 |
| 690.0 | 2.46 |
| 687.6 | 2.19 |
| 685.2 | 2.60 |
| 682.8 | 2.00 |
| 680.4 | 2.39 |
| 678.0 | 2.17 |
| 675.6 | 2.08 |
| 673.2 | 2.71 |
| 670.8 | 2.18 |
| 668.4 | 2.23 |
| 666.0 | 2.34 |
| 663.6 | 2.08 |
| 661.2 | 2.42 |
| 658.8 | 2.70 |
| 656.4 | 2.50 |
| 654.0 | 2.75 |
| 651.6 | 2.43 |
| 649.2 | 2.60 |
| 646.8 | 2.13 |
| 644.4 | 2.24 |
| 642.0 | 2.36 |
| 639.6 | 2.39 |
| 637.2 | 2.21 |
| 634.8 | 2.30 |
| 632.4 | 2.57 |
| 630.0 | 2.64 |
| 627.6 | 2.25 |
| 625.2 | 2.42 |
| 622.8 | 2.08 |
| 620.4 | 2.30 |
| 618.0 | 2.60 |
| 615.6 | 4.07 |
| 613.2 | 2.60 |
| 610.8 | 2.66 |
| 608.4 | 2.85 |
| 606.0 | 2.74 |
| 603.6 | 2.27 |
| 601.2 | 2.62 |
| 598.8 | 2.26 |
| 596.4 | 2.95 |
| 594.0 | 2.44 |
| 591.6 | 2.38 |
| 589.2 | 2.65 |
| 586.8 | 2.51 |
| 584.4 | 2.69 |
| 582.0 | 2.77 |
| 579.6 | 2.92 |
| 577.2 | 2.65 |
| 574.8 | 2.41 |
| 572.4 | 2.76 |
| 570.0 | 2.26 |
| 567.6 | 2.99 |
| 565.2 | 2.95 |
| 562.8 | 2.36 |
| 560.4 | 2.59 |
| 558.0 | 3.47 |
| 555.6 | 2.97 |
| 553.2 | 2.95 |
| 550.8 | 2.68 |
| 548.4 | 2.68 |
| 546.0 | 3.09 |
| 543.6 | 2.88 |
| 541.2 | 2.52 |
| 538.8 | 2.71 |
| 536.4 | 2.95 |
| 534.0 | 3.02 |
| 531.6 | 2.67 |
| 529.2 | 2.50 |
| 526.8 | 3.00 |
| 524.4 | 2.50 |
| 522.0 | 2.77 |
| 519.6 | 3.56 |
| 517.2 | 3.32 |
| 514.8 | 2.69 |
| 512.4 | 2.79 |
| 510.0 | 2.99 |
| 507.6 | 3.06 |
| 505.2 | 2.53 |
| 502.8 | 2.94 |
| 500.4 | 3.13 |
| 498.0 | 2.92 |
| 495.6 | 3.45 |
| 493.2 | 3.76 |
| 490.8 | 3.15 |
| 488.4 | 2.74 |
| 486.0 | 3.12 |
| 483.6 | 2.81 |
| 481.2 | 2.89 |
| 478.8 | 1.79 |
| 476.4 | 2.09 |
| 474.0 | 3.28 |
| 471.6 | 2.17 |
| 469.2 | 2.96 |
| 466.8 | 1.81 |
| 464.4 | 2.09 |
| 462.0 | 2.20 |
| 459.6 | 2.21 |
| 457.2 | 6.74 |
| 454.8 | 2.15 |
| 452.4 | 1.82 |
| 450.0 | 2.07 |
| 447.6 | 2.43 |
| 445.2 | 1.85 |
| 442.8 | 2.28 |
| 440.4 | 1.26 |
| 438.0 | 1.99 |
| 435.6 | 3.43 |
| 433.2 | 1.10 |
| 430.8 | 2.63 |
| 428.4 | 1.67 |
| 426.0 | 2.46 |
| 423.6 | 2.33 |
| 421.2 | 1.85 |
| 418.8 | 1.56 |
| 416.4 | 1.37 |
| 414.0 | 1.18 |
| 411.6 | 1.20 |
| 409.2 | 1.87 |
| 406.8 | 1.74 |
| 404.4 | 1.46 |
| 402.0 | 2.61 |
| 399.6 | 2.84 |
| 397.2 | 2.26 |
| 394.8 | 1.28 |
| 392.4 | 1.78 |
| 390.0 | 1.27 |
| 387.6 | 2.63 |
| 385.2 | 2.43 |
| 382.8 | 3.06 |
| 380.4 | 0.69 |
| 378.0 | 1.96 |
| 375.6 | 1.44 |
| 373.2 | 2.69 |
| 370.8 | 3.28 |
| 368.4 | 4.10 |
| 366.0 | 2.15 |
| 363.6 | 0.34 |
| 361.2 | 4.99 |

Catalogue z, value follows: 0.227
